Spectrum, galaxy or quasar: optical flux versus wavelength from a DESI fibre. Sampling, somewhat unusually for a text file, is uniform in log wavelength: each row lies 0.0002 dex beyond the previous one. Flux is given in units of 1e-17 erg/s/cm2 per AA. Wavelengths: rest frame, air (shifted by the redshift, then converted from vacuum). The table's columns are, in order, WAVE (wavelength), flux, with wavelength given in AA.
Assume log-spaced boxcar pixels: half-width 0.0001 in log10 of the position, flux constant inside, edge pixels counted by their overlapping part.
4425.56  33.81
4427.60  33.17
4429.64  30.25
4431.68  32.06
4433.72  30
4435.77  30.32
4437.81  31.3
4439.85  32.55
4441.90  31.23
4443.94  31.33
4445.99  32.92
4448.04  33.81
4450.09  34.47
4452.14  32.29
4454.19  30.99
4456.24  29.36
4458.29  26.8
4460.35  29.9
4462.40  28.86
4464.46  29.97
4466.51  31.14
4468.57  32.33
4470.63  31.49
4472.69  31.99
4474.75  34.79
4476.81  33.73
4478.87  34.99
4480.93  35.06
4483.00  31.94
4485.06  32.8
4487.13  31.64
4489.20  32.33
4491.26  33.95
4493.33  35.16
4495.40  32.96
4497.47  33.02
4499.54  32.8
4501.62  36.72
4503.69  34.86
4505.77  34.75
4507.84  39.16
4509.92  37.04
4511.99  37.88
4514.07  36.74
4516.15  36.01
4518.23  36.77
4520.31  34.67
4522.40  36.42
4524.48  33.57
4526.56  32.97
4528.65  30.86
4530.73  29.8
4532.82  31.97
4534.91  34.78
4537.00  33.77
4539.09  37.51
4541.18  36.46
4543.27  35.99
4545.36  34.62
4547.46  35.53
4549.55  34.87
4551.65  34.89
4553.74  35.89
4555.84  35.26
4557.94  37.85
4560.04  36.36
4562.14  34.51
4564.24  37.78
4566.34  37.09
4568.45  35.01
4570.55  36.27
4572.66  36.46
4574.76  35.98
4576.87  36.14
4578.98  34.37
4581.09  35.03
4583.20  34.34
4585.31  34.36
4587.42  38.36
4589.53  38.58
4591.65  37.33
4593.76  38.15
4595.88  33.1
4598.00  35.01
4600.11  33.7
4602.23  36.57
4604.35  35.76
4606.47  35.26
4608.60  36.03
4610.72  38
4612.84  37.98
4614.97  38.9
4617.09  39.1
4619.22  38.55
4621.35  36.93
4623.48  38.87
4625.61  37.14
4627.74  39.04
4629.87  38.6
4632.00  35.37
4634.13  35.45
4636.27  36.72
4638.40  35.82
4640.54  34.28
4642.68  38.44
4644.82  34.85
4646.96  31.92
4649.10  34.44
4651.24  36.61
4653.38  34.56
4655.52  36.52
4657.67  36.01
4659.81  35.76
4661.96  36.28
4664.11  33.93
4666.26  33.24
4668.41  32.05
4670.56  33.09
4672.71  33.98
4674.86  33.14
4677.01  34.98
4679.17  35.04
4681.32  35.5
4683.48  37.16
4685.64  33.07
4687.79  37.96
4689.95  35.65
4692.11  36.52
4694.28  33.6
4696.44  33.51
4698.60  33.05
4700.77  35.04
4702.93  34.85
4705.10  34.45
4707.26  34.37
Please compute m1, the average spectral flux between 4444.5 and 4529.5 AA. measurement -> 33.4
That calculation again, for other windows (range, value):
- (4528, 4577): 35.3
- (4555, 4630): 36.6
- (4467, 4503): 33.4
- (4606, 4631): 37.9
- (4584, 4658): 36.5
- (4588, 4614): 36.3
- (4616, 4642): 37.2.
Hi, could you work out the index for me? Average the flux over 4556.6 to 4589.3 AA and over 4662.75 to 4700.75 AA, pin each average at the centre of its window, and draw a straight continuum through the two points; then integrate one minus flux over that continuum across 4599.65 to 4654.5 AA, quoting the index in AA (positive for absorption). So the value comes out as -2.0 AA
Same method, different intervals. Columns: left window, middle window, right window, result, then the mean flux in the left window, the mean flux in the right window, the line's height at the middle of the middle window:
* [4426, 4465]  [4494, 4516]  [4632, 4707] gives -2.3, 31.2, 34.9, 32.2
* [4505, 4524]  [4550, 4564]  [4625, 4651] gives 0.2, 36.5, 36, 36.4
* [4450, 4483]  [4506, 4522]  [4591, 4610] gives -1.8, 31.7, 35.7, 33.1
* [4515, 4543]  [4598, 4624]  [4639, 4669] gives -1.7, 34.3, 35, 34.7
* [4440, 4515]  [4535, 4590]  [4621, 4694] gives -2.6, 33.1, 35.5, 34.2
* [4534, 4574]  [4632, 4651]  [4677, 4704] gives 0.0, 35.8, 35.1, 35.3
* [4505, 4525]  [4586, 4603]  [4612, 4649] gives 0.2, 36.4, 36.9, 36.7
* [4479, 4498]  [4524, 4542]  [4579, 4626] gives 0.6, 33.3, 36.6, 34.6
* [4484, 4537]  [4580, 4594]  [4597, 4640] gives -0.1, 34.4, 36.9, 36.2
